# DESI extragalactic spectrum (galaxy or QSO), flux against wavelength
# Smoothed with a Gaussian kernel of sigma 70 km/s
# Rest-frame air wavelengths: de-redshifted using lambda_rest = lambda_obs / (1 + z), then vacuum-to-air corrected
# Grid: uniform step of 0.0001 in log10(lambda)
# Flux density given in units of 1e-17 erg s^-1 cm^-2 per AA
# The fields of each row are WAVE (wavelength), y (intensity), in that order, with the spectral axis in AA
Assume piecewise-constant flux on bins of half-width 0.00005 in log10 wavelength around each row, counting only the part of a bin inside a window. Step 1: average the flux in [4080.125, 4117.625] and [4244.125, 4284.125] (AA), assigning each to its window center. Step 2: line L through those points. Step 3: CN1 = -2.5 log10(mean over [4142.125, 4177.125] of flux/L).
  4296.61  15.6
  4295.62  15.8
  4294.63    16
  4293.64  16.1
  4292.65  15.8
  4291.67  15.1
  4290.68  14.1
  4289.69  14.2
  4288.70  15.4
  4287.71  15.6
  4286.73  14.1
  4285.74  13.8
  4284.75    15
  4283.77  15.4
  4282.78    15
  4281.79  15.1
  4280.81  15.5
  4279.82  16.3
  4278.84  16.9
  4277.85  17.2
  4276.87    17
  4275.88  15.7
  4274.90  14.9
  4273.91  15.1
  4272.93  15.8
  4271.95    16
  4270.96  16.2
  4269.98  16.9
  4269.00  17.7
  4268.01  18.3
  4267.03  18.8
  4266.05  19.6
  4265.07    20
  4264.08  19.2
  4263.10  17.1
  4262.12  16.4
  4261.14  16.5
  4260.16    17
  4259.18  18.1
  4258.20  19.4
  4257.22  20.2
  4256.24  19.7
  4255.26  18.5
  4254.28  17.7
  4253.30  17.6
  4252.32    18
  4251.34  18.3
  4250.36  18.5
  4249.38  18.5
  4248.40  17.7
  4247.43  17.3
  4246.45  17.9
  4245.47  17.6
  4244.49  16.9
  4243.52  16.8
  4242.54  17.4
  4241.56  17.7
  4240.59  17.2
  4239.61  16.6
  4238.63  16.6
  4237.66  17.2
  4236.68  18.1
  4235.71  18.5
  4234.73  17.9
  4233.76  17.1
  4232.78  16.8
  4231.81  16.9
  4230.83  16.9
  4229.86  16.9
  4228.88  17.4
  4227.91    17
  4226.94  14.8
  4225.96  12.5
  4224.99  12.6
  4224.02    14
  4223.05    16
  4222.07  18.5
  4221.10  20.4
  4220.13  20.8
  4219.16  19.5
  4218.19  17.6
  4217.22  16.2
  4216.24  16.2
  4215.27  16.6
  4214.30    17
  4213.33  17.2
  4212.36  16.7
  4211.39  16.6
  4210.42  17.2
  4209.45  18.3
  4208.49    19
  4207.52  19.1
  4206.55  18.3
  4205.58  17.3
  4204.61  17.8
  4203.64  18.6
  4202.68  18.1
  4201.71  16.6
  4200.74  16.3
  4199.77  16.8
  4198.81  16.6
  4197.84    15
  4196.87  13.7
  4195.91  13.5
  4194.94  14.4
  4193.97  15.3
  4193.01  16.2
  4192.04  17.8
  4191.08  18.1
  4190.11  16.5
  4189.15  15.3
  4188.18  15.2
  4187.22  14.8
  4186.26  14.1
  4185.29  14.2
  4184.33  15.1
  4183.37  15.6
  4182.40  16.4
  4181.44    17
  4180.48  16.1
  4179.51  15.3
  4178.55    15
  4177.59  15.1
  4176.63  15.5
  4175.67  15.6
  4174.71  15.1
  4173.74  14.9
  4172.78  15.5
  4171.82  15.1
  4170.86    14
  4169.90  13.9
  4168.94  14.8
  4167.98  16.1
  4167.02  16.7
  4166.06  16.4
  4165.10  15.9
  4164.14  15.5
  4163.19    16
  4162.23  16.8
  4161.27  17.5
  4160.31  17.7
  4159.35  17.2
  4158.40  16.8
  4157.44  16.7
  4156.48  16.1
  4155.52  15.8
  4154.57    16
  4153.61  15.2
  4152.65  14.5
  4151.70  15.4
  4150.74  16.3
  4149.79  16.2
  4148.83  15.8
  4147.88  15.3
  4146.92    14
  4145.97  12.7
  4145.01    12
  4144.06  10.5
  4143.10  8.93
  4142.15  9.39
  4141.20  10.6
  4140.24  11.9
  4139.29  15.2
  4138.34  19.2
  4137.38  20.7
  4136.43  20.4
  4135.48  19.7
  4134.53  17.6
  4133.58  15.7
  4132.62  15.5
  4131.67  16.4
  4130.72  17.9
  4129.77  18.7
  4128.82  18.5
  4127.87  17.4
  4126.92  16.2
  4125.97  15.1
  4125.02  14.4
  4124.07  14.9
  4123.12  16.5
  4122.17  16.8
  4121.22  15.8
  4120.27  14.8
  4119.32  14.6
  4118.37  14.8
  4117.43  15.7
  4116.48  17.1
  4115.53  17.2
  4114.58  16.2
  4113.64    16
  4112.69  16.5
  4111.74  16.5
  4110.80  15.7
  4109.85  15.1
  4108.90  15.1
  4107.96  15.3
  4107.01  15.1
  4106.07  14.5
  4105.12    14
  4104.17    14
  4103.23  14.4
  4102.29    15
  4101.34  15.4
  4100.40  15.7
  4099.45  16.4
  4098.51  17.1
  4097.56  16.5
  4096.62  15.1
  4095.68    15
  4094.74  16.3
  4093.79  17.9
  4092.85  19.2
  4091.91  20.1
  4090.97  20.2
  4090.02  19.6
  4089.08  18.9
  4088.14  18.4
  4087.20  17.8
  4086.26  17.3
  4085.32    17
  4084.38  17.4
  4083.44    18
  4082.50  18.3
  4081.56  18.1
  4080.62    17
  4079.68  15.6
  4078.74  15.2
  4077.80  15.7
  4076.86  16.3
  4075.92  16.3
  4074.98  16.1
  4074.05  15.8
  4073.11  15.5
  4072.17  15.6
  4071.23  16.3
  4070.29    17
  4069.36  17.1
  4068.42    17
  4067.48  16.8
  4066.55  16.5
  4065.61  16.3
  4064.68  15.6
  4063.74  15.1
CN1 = 0.12 mag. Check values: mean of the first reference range 16.7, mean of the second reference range 17.4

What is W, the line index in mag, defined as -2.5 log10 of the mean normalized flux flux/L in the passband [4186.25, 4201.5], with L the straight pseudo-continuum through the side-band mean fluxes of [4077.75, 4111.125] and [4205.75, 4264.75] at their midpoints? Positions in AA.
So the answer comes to 0.101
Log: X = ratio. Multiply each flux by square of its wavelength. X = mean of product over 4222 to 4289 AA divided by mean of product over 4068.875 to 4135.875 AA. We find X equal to 1.1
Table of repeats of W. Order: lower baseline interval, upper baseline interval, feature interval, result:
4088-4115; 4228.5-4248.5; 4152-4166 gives 0.03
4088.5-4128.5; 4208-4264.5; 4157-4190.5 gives 0.07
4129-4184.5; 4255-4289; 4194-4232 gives -0.04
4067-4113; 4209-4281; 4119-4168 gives 0.07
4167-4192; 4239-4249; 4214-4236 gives -0.01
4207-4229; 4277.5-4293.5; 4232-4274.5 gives -0.10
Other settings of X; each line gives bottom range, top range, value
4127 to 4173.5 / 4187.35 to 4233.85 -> 1.10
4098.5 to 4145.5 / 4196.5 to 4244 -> 1.15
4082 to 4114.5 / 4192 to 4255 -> 1.09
